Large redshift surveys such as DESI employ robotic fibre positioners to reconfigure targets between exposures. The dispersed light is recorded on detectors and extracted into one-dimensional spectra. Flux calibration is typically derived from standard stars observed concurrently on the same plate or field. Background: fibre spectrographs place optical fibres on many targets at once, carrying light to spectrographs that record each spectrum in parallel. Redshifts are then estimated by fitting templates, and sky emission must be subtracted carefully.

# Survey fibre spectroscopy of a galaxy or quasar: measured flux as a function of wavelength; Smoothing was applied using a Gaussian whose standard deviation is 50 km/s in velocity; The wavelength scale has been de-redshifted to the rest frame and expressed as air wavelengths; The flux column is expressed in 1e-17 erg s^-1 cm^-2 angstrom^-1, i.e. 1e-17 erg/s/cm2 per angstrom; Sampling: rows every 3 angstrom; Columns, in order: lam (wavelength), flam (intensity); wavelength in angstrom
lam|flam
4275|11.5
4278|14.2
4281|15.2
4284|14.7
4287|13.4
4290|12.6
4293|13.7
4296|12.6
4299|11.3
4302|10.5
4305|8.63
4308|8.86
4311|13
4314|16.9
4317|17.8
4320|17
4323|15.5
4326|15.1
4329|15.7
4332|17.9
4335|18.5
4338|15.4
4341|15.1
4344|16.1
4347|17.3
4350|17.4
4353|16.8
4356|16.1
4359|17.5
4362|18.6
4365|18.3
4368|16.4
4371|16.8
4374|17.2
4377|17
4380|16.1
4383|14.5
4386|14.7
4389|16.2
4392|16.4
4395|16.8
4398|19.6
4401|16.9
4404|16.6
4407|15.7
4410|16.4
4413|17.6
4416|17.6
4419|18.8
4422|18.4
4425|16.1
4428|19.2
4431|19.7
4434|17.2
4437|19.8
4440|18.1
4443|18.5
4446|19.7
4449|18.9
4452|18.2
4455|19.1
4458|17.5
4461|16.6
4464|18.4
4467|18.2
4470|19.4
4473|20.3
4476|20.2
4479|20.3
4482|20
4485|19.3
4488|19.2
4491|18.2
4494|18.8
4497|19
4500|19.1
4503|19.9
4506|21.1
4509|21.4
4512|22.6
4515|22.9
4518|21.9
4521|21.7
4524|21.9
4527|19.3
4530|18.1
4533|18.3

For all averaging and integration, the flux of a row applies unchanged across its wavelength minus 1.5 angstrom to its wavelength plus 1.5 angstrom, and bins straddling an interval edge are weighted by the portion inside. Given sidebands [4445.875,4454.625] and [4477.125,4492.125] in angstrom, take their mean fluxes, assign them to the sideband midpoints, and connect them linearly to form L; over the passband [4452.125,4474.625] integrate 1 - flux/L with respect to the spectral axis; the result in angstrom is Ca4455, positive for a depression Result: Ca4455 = 0.7 angstrom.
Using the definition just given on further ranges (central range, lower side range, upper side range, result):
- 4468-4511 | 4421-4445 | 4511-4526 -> 2.2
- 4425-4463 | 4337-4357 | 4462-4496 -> 0.1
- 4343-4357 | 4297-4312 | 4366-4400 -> -2.8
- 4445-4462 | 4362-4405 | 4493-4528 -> 0.6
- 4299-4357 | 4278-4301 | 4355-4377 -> 1.0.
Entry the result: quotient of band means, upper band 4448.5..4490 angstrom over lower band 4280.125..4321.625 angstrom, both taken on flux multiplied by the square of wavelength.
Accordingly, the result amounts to 1.5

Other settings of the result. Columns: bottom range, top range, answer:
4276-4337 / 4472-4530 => 1.57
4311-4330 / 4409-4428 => 1.15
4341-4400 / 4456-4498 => 1.19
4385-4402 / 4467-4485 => 1.22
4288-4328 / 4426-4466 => 1.47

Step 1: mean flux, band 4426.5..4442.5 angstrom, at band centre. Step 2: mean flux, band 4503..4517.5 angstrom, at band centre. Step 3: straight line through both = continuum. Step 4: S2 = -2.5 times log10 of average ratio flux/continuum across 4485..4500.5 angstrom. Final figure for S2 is 0.12 mag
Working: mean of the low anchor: 18.8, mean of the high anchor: 21.8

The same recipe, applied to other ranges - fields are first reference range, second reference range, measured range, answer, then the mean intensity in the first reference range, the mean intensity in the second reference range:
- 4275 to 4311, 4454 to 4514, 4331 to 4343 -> -0.191 mag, 12.3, 19.5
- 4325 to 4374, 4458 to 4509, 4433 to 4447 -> -0.012 mag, 16.8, 19.3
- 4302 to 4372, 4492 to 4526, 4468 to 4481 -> -0.006 mag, 15.8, 20.9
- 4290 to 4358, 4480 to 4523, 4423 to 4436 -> 0.000 mag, 14.8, 20.4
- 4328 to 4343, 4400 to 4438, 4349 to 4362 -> -0.020 mag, 16.5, 17.7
